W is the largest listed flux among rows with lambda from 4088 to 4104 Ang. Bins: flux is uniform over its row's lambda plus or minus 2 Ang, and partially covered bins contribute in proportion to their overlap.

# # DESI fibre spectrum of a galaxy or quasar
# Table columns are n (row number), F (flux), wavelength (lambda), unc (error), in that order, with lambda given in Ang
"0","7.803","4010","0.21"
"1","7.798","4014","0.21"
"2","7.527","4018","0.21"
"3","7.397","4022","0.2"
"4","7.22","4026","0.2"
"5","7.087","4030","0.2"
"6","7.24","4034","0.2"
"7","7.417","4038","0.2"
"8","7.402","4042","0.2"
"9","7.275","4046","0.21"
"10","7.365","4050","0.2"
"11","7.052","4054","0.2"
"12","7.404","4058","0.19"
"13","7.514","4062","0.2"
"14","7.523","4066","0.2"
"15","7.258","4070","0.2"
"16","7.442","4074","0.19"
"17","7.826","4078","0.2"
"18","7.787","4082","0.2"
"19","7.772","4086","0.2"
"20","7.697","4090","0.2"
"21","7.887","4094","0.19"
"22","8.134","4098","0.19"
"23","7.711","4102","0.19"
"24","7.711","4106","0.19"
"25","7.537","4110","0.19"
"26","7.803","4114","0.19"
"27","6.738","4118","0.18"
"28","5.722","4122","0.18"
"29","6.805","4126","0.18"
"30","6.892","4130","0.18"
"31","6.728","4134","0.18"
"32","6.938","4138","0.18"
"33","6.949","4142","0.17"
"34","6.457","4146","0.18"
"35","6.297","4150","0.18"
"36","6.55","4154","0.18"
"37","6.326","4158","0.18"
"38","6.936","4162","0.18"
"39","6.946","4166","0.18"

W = 8.134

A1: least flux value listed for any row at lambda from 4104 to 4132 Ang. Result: 5.722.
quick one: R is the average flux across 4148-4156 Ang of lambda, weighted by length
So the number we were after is 6.42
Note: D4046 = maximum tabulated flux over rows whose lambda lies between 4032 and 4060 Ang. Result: 7.417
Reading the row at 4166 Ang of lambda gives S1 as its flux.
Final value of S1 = 6.946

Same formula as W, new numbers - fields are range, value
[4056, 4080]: 7.826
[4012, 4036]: 7.798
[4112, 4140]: 7.803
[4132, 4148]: 6.949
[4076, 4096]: 7.887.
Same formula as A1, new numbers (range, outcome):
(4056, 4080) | 7.258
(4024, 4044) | 7.087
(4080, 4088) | 7.772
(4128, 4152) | 6.297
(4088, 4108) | 7.697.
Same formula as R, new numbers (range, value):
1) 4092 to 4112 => 7.8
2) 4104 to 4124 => 7.1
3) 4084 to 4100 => 7.87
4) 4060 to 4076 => 7.43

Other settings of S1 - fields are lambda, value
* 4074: 7.442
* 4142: 6.949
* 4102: 7.711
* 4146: 6.457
